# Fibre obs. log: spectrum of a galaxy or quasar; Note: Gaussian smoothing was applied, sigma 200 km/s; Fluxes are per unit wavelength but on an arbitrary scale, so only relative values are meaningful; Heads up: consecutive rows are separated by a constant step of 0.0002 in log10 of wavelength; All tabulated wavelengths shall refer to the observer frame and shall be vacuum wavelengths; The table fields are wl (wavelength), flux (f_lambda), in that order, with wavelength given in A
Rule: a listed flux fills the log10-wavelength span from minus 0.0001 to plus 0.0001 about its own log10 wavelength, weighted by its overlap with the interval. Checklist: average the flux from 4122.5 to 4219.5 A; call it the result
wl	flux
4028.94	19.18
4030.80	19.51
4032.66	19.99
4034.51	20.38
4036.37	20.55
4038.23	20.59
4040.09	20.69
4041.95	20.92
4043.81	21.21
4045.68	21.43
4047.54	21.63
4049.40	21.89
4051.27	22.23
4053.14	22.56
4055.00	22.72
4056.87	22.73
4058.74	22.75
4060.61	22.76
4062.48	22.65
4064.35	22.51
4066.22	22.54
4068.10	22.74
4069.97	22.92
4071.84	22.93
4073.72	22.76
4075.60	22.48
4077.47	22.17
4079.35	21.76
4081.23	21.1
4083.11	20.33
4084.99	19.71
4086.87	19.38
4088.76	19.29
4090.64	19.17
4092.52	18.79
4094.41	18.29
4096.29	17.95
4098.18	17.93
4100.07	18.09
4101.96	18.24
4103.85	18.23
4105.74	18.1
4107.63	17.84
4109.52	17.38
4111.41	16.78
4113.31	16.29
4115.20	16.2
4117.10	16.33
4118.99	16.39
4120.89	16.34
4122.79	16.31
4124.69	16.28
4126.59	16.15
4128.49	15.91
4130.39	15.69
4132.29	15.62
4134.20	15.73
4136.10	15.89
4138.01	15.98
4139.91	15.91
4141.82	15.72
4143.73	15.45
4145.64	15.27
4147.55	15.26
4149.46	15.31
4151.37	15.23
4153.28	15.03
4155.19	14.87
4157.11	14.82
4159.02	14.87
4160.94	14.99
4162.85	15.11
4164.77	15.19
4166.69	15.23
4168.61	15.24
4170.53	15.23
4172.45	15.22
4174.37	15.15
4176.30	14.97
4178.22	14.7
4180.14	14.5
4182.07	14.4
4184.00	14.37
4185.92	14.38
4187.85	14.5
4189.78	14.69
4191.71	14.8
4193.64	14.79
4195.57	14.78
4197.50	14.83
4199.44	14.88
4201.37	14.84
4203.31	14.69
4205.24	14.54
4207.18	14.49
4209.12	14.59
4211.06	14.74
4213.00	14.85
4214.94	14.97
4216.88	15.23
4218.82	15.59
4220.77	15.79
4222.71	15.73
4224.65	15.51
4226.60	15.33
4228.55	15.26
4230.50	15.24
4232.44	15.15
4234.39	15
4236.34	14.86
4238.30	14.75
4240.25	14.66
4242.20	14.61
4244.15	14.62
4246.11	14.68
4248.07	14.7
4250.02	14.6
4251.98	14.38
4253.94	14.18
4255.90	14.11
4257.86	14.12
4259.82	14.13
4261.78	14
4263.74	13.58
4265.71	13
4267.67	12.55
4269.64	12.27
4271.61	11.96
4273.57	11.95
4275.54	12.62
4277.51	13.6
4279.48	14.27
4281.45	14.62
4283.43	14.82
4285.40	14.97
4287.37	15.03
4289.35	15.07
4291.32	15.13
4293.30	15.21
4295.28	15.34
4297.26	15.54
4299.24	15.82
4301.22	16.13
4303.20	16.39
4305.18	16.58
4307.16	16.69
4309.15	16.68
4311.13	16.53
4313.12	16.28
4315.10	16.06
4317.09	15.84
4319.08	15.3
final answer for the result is 15.1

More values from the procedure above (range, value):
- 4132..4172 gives 15.3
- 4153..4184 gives 14.9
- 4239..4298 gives 14.1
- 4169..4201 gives 14.8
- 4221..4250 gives 15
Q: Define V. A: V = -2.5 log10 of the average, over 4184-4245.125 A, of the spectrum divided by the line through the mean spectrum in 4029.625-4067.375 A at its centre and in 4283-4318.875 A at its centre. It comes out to 0.190 mag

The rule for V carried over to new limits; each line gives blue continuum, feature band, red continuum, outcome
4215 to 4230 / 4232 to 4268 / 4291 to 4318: 0.10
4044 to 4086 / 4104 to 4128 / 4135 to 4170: 0.09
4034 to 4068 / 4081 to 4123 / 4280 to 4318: 0.15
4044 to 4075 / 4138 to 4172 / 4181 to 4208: 0.11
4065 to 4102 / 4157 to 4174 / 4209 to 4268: 0.15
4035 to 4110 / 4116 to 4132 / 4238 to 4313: 0.19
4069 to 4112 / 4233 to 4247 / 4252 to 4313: 0.07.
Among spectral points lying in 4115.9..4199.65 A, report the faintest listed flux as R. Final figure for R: 14.37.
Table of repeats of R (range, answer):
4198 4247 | 14.49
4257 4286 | 11.95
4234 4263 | 14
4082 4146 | 15.27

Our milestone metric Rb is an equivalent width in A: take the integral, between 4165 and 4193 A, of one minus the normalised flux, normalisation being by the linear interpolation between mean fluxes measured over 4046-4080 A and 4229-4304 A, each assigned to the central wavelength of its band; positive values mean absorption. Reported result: 4.8 A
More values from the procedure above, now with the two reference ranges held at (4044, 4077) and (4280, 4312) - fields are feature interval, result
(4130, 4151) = 4.72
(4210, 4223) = 1.95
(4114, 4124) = 2.14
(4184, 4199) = 3.21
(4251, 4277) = 5.13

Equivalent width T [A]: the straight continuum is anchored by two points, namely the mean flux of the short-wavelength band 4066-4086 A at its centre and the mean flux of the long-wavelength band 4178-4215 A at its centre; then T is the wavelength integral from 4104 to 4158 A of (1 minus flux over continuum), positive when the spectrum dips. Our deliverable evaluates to 7.5 A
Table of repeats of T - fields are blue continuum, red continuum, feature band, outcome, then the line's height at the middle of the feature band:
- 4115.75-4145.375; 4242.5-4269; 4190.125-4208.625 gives 0.22 A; 14.9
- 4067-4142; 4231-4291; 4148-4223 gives 5.55 A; 16.1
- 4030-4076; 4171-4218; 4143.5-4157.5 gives 1.49 A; 17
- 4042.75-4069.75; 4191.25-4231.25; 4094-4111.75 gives 1.96 A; 20.1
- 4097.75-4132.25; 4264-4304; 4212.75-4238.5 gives -0.13 A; 15.2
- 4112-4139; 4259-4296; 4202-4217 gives 0.14 A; 14.9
